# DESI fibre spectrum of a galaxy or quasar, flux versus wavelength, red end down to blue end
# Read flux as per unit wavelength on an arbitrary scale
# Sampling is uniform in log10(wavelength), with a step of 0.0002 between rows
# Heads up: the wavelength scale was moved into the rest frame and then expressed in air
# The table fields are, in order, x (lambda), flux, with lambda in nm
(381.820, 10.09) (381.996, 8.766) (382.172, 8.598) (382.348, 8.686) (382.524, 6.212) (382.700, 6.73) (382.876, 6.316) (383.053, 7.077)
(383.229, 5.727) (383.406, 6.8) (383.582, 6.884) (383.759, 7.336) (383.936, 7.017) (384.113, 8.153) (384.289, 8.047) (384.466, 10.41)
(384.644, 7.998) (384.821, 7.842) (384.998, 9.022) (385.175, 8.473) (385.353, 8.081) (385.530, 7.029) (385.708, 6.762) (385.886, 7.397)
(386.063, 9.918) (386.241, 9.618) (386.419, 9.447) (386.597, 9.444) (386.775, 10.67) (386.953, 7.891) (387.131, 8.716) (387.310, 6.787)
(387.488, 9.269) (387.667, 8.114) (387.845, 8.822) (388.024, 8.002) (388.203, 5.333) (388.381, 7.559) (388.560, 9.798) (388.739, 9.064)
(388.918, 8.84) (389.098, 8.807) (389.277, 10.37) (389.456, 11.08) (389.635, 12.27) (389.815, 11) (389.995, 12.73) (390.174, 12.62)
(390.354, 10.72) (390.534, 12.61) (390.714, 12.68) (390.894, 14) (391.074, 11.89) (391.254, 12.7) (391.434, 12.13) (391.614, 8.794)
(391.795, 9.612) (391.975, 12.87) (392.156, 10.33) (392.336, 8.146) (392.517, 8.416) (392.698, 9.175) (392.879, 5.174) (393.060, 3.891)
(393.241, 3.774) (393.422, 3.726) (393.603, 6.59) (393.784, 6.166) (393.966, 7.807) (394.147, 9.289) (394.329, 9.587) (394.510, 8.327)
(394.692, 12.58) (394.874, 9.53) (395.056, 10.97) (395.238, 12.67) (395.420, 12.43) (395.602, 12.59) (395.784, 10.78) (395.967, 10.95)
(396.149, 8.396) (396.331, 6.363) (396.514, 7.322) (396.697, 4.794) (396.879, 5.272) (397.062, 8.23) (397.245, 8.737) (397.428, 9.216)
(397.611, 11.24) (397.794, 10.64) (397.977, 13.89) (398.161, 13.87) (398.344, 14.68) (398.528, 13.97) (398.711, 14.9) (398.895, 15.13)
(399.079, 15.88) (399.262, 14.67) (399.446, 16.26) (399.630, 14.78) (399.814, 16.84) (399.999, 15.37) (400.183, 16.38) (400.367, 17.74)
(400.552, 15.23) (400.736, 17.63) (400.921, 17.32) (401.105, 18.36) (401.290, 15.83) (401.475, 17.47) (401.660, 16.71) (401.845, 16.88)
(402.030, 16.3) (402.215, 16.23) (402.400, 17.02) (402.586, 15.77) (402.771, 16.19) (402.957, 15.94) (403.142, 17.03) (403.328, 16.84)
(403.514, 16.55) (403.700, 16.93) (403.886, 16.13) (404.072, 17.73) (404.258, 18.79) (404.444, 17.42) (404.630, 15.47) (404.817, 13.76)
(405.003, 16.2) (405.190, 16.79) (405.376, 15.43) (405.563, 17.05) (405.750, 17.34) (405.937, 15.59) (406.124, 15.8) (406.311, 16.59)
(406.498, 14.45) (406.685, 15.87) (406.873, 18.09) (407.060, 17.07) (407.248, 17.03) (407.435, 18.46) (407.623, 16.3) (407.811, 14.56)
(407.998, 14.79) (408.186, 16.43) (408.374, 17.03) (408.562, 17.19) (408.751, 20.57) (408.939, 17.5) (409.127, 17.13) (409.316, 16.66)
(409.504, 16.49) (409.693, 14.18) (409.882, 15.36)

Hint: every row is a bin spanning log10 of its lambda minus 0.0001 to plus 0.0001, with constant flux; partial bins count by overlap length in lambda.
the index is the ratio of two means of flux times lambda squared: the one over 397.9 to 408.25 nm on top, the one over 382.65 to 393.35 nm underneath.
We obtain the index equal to 1.95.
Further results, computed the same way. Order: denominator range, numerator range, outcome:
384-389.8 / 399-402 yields 2.02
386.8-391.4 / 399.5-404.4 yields 1.76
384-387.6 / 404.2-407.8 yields 2.13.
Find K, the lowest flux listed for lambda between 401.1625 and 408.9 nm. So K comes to 13.76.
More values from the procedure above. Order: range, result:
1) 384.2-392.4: 5.333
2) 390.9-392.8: 8.146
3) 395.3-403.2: 4.794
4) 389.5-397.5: 3.726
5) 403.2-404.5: 16.13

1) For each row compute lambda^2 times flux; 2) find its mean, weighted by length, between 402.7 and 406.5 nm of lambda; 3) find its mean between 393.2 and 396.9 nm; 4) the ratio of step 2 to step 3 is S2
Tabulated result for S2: 2.0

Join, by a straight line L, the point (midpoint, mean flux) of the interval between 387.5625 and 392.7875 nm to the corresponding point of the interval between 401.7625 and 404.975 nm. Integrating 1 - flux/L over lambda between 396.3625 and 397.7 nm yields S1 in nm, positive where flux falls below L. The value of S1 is 0.57 nm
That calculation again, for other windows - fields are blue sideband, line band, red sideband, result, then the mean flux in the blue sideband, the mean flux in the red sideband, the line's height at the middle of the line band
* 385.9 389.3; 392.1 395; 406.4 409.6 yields 0.89 nm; 8.7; 16.8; 11.1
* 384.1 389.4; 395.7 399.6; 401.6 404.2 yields 0.79 nm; 8.55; 16.6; 14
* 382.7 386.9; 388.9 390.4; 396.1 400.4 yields -0.23 nm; 8.04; 12.2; 9.56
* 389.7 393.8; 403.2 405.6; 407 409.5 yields -0.21 nm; 9.62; 17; 15.2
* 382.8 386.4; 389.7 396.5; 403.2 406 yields 0.98 nm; 7.83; 16.5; 11.5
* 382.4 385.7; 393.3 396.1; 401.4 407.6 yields 0.63 nm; 7.51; 16.6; 12.2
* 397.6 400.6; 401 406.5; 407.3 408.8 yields -0.22 nm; 14.9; 16.8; 15.9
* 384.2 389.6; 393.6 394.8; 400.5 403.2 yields 0.36 nm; 8.66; 16.7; 12.6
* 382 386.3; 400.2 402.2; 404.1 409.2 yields -0.33 nm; 7.76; 16.6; 14.5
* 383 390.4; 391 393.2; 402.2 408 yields 0.33 nm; 8.74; 16.4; 11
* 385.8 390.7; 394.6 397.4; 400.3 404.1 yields 0.84 nm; 9.57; 16.7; 13.5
